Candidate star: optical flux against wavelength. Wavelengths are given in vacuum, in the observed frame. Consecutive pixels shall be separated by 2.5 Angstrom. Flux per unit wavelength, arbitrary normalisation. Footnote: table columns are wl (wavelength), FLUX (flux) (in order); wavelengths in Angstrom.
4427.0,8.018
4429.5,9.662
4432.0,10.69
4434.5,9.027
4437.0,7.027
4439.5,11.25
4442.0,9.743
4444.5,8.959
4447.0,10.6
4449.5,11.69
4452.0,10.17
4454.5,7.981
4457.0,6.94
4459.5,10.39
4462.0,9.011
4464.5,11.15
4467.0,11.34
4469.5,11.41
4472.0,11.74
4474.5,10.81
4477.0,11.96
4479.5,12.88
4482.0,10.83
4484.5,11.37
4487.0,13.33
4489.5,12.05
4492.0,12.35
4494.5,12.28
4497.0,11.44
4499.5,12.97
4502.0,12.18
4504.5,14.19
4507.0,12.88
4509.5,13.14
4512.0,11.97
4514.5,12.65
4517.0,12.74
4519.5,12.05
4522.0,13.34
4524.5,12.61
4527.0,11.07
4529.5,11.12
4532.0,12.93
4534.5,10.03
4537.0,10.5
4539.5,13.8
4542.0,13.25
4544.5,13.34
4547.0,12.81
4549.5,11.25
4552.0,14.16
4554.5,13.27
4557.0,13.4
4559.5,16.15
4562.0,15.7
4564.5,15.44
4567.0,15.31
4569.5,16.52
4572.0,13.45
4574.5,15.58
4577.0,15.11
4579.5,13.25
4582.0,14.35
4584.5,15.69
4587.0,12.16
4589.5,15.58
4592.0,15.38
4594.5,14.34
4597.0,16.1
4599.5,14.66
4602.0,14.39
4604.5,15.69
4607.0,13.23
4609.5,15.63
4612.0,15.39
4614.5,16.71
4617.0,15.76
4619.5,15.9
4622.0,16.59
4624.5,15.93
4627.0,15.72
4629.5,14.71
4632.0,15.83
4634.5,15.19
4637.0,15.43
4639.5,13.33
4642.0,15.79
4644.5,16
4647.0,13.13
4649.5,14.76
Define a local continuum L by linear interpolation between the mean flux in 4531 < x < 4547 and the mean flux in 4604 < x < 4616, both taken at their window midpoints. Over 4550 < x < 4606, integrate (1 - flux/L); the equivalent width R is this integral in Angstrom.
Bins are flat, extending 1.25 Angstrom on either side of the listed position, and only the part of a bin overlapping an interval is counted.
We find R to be -3.2 Angstrom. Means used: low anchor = 12.3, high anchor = 15.3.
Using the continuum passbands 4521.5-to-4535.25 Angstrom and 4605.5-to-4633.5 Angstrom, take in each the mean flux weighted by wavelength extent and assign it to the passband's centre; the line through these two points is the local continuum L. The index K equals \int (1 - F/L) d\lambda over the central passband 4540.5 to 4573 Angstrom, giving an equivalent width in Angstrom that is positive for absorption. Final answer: -2.9 Angstrom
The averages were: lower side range 11.8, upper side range 15.6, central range 14.2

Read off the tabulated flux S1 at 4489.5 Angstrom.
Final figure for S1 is 12.05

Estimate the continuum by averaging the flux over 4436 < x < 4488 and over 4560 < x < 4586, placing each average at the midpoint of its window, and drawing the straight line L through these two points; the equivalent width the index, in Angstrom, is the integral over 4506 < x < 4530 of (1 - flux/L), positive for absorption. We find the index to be 0.7 Angstrom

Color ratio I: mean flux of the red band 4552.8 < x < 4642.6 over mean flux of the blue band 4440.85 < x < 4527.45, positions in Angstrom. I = 1.3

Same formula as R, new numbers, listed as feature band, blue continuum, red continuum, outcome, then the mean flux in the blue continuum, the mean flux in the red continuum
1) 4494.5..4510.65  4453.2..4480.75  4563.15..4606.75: -1.28 Angstrom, 10.5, 14.8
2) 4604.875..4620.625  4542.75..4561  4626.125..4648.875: -0.95 Angstrom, 13.5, 15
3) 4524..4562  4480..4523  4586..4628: 2.33 Angstrom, 12.5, 15.3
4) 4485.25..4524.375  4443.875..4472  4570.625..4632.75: -3.10 Angstrom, 10.1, 15.1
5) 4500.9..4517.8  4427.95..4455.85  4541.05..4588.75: -0.91 Angstrom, 9.68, 14.2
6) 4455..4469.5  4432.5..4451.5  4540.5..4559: 0.90 Angstrom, 9.81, 13.2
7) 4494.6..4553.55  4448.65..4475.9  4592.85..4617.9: -0.55 Angstrom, 10.2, 15.2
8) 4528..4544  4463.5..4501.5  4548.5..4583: 1.87 Angstrom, 11.9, 14.5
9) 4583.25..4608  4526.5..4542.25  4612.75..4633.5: -0.25 Angstrom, 11.8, 15.9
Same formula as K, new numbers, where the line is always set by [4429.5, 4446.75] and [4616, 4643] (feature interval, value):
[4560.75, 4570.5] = -1.6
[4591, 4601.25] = -0.5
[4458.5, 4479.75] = -1.2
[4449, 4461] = 0.9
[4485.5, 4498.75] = -1.3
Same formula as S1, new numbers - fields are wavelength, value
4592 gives 15.38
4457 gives 6.94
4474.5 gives 10.81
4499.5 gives 12.97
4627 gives 15.72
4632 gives 15.83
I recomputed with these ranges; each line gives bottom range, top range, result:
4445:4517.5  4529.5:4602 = 1.22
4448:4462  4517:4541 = 1.27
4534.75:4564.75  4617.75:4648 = 1.14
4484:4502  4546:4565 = 1.14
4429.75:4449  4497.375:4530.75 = 1.29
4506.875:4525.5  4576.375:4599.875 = 1.16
